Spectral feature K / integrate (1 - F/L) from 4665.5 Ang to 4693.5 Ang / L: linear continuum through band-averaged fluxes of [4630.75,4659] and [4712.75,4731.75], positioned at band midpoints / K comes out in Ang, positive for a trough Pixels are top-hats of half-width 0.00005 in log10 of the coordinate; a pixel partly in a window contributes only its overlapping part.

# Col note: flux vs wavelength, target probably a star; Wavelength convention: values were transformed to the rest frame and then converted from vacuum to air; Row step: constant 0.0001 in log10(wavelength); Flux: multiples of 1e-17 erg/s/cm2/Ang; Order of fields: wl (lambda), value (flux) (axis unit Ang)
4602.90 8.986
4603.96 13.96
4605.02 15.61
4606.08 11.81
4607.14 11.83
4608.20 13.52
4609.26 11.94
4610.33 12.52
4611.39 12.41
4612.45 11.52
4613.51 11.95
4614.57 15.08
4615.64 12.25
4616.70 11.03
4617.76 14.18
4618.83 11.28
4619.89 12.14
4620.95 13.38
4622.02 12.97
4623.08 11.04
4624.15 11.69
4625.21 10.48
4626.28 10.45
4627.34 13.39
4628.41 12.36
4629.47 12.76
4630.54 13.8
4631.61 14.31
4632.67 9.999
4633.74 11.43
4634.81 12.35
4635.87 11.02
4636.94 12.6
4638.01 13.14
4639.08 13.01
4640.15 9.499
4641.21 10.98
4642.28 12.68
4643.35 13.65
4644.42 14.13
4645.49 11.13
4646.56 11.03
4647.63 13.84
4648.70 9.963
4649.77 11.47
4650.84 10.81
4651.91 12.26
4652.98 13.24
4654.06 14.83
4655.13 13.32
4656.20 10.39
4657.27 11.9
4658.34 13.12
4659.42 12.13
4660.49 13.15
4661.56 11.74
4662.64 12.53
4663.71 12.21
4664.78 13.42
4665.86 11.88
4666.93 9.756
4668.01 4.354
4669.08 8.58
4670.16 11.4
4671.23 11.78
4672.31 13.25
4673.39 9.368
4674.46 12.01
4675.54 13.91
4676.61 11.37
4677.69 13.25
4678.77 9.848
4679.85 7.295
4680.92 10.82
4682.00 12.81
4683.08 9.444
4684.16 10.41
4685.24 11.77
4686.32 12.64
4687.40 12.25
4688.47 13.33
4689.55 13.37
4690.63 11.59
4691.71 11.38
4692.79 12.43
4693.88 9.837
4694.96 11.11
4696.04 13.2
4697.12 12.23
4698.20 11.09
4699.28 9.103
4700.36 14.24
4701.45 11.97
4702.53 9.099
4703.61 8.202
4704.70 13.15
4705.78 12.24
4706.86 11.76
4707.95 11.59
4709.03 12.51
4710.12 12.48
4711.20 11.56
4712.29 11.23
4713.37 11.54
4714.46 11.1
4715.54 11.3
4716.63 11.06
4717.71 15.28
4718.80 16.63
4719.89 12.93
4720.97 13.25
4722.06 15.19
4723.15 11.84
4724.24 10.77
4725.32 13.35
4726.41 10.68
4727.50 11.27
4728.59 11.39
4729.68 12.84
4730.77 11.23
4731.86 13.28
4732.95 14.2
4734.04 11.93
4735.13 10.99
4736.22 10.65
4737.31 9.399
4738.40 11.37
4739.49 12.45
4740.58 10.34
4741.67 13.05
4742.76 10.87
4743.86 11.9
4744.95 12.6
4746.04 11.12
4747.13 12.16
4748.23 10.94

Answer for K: 2.62 Ang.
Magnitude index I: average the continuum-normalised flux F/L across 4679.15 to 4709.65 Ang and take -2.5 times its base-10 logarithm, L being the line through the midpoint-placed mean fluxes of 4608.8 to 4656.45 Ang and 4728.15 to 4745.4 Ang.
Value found 0.05 mag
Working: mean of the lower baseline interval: 12.2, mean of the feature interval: 11.5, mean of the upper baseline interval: 11.8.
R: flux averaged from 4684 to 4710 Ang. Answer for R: 11.7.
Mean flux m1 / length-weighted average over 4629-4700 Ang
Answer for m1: 11.7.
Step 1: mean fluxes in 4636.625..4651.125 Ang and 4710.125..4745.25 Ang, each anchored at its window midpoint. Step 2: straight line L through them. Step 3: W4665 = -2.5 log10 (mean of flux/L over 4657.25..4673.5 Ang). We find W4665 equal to 0.067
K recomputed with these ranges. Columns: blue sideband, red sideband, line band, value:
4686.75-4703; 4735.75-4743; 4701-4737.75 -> -1.8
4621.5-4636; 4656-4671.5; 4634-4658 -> -1.1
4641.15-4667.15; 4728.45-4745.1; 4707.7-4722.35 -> -0.9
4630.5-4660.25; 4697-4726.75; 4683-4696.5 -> 0.3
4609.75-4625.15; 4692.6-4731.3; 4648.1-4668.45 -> 0.7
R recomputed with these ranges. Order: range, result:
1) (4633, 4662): 12.2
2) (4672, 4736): 11.9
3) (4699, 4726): 12.2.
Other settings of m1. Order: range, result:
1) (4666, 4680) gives 10.6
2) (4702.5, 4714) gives 11.5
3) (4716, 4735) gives 12.7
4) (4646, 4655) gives 12.2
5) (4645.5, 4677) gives 11.7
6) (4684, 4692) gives 12.2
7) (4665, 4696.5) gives 11.2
